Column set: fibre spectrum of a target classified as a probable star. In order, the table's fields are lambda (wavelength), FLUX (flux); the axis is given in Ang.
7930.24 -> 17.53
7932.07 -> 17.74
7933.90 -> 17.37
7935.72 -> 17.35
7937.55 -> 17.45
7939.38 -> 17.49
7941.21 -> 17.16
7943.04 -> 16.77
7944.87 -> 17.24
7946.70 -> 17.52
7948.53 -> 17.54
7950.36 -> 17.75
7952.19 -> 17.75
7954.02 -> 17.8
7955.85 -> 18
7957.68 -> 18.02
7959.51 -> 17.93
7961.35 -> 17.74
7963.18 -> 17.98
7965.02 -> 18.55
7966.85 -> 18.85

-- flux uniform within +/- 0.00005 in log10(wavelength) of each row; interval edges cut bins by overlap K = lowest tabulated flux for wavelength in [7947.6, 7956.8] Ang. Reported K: 17.54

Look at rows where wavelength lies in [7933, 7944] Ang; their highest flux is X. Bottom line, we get 17.49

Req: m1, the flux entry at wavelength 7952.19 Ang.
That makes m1 17.75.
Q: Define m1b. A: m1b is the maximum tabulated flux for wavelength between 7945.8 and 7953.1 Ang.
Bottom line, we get 17.75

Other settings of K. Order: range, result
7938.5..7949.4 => 16.77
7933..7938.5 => 17.35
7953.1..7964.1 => 17.74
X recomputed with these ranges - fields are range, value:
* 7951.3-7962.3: 18.02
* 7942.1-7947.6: 17.52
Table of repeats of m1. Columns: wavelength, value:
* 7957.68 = 18.02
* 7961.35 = 17.74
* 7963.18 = 17.98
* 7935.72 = 17.35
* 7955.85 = 18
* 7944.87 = 17.24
